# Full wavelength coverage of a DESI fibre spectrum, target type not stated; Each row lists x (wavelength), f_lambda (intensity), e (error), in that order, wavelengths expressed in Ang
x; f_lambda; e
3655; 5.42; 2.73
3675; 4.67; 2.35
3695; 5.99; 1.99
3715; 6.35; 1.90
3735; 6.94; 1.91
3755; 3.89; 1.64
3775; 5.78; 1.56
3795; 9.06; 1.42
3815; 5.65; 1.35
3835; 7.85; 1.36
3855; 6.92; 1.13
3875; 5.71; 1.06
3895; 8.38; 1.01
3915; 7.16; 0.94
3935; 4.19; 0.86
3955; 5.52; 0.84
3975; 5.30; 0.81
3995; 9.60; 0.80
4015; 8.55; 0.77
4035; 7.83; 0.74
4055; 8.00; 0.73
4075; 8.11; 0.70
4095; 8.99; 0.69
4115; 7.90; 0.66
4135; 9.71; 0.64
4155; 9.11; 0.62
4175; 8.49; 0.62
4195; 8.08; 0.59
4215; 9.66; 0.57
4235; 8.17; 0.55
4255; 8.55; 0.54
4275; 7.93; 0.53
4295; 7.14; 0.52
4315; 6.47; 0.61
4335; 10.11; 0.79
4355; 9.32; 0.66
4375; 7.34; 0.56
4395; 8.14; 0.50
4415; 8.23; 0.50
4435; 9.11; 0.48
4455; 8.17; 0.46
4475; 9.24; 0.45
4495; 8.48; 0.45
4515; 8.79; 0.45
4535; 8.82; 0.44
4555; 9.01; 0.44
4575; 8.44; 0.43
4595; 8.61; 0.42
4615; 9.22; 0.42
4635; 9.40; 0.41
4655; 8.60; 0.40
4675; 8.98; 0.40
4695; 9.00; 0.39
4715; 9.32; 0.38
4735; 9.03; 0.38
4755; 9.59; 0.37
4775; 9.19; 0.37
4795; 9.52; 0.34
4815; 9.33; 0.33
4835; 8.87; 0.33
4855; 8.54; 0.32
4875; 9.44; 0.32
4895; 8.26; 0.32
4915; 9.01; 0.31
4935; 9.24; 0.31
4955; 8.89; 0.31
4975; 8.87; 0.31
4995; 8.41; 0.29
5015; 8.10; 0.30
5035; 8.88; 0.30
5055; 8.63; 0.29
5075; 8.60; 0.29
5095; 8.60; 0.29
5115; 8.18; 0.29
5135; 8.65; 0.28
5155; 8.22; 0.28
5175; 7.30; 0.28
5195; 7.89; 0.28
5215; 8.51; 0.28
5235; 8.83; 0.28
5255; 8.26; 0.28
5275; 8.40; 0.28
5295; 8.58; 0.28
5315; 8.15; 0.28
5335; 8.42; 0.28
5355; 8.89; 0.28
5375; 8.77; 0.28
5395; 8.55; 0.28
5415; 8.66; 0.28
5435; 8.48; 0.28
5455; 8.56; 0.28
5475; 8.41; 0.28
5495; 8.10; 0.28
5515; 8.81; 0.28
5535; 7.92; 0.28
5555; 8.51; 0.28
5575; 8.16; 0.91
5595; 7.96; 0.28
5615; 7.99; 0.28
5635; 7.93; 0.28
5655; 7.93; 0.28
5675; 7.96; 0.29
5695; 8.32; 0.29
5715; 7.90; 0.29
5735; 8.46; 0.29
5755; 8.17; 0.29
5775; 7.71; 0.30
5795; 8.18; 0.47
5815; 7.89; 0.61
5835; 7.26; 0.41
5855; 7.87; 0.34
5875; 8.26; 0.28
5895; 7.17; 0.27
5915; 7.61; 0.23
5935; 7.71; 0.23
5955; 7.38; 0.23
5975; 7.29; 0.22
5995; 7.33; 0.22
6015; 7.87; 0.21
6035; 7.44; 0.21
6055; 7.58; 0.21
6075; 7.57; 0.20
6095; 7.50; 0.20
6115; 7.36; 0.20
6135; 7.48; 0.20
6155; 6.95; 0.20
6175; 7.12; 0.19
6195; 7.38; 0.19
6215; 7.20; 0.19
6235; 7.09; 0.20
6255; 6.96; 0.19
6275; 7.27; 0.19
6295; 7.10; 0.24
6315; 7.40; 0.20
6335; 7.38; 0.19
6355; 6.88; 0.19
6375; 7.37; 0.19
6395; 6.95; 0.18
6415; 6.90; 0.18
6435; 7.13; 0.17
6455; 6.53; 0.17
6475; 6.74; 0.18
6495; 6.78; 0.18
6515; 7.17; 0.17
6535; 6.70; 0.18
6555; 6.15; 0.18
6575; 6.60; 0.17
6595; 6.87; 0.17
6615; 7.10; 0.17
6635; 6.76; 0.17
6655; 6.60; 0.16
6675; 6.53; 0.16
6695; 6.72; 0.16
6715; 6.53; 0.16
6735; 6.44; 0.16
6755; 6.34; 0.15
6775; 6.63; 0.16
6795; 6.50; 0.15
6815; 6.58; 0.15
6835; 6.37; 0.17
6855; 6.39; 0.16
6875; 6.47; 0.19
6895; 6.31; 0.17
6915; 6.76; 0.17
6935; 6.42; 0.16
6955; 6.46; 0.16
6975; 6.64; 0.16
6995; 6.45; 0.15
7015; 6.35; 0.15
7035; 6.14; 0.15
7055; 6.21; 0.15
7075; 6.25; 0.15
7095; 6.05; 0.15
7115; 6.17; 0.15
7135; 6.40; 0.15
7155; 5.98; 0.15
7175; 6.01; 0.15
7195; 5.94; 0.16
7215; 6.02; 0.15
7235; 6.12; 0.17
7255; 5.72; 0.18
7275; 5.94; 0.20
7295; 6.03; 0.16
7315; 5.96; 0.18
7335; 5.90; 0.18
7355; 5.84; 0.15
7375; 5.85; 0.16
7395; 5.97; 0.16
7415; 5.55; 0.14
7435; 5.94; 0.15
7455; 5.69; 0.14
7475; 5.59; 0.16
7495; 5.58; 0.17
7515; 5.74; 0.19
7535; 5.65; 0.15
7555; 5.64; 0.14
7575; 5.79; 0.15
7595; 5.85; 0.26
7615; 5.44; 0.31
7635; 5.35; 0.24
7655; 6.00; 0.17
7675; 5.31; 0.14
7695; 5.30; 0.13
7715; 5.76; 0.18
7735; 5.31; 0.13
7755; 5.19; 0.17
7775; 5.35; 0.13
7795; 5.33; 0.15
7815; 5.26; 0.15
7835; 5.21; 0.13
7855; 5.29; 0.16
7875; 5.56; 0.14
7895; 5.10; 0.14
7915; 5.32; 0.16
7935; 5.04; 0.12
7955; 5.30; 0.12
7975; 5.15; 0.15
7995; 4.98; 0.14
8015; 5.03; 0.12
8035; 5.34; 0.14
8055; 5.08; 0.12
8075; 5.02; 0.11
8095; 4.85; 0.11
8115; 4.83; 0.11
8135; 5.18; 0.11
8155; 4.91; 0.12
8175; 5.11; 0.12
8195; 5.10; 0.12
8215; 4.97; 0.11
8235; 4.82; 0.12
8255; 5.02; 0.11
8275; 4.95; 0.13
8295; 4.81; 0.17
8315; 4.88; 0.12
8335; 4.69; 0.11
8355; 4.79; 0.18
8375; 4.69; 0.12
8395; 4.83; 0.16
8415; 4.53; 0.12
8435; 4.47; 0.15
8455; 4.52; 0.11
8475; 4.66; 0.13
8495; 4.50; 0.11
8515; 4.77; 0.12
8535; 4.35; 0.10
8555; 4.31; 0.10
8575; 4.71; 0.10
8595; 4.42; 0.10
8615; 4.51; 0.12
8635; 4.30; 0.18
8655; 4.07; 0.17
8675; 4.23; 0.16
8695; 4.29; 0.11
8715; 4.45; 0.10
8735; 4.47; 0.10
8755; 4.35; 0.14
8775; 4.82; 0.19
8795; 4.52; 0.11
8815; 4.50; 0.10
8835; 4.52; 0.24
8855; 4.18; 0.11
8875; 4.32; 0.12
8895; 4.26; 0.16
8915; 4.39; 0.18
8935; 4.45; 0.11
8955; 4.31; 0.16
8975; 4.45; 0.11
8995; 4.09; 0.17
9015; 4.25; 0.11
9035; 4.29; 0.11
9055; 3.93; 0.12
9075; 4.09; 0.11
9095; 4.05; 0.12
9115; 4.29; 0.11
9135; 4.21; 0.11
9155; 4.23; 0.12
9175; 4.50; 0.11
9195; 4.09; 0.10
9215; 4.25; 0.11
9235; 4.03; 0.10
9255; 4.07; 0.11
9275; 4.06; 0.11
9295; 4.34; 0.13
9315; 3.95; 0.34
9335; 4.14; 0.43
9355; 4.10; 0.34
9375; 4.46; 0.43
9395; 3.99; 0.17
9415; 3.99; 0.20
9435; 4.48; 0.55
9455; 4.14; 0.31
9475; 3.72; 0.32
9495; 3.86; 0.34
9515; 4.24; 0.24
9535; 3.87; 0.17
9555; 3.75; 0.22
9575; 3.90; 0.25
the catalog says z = 0.00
